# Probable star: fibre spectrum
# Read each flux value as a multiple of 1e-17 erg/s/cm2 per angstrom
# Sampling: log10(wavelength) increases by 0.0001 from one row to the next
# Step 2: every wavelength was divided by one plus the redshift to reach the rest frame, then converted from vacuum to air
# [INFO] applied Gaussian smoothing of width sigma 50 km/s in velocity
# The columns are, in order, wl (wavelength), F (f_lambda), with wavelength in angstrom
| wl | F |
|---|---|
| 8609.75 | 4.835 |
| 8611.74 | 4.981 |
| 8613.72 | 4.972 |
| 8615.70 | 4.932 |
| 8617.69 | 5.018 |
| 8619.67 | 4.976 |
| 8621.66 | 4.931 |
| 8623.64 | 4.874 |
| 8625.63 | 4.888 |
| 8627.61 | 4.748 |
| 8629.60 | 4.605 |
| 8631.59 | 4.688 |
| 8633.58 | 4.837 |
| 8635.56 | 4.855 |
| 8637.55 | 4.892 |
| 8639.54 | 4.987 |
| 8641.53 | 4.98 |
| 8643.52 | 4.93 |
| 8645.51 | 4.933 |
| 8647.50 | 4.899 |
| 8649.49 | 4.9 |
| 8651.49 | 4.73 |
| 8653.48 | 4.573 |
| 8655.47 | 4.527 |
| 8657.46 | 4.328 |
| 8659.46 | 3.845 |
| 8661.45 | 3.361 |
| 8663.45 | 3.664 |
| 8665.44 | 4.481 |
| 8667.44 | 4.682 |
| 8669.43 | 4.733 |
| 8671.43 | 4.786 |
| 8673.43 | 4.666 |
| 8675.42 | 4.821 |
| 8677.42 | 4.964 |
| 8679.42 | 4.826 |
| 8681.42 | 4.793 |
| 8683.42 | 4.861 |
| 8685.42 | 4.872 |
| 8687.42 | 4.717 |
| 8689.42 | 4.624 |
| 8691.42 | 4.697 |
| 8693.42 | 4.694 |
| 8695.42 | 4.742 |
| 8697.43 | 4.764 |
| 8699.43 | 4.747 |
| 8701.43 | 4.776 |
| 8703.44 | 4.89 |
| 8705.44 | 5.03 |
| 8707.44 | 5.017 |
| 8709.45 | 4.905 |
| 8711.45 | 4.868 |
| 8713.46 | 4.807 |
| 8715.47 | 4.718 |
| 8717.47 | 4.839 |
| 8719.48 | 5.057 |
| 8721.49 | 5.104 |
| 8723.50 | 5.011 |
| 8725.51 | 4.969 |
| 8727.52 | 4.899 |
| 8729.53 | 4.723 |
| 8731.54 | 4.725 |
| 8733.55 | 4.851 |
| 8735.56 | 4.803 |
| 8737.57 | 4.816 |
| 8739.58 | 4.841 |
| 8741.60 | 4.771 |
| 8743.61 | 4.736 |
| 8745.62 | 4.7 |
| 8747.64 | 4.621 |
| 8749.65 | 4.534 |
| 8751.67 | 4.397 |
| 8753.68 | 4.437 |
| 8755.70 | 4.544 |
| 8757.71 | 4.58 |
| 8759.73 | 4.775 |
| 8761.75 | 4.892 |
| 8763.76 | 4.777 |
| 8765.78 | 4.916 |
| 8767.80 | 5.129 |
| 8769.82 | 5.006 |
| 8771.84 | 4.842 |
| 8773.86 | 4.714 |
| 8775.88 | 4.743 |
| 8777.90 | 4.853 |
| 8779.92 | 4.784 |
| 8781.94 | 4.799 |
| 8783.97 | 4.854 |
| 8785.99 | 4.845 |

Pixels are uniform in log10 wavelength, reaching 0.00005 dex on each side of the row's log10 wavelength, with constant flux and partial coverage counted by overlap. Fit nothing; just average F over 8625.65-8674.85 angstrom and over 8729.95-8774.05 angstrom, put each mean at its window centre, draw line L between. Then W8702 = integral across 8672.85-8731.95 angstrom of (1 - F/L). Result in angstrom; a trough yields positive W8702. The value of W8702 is -2.0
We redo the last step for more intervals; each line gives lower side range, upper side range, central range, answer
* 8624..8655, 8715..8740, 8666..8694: 0.5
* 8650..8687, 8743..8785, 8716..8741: -1.1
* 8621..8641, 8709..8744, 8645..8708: 2.5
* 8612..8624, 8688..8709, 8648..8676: 2.5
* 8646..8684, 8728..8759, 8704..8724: -1.3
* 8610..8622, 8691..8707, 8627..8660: 1.2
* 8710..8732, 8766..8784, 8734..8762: 1.2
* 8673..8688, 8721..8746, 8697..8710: -0.1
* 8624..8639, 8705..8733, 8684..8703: 0.5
